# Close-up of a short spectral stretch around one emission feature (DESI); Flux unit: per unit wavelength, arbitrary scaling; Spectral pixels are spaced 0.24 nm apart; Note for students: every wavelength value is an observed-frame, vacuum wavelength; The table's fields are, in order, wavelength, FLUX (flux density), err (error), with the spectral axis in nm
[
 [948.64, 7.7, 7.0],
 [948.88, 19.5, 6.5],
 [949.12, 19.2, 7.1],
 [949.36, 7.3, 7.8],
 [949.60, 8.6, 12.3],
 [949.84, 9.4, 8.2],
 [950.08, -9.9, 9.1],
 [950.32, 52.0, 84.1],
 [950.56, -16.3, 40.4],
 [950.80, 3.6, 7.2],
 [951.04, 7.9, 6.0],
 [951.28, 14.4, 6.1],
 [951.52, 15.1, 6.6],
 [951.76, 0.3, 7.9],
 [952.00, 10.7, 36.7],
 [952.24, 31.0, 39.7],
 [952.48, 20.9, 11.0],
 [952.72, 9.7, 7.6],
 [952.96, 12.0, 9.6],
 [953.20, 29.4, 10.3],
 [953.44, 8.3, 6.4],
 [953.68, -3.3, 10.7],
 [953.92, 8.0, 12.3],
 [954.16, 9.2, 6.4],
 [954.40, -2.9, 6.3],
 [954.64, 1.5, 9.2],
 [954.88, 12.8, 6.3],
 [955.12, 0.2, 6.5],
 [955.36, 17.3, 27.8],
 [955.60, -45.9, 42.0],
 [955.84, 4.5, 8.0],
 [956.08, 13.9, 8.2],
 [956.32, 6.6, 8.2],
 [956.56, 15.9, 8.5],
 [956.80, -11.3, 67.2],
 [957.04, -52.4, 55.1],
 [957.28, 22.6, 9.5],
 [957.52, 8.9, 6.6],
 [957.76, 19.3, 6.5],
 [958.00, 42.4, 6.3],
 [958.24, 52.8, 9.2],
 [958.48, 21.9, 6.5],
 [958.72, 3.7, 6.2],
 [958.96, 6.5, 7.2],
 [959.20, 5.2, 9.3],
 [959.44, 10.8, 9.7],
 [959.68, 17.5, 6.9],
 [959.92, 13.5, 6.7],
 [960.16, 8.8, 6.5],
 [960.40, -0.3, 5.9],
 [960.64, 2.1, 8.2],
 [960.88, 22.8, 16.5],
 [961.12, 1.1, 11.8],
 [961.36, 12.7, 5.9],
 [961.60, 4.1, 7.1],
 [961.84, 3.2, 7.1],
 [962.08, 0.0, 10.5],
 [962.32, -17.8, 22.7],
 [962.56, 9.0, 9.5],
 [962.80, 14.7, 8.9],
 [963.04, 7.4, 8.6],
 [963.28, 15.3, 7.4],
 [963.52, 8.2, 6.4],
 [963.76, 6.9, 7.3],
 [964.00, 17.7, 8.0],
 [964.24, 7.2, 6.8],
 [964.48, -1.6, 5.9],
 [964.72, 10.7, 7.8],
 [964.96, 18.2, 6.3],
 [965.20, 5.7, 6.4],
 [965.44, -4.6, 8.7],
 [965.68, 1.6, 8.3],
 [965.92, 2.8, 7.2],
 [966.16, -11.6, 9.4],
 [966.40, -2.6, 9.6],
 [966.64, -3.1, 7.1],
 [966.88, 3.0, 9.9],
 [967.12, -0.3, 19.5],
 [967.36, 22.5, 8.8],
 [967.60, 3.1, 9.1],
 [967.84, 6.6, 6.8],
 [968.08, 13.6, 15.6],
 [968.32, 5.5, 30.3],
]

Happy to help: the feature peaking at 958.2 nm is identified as [O III]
